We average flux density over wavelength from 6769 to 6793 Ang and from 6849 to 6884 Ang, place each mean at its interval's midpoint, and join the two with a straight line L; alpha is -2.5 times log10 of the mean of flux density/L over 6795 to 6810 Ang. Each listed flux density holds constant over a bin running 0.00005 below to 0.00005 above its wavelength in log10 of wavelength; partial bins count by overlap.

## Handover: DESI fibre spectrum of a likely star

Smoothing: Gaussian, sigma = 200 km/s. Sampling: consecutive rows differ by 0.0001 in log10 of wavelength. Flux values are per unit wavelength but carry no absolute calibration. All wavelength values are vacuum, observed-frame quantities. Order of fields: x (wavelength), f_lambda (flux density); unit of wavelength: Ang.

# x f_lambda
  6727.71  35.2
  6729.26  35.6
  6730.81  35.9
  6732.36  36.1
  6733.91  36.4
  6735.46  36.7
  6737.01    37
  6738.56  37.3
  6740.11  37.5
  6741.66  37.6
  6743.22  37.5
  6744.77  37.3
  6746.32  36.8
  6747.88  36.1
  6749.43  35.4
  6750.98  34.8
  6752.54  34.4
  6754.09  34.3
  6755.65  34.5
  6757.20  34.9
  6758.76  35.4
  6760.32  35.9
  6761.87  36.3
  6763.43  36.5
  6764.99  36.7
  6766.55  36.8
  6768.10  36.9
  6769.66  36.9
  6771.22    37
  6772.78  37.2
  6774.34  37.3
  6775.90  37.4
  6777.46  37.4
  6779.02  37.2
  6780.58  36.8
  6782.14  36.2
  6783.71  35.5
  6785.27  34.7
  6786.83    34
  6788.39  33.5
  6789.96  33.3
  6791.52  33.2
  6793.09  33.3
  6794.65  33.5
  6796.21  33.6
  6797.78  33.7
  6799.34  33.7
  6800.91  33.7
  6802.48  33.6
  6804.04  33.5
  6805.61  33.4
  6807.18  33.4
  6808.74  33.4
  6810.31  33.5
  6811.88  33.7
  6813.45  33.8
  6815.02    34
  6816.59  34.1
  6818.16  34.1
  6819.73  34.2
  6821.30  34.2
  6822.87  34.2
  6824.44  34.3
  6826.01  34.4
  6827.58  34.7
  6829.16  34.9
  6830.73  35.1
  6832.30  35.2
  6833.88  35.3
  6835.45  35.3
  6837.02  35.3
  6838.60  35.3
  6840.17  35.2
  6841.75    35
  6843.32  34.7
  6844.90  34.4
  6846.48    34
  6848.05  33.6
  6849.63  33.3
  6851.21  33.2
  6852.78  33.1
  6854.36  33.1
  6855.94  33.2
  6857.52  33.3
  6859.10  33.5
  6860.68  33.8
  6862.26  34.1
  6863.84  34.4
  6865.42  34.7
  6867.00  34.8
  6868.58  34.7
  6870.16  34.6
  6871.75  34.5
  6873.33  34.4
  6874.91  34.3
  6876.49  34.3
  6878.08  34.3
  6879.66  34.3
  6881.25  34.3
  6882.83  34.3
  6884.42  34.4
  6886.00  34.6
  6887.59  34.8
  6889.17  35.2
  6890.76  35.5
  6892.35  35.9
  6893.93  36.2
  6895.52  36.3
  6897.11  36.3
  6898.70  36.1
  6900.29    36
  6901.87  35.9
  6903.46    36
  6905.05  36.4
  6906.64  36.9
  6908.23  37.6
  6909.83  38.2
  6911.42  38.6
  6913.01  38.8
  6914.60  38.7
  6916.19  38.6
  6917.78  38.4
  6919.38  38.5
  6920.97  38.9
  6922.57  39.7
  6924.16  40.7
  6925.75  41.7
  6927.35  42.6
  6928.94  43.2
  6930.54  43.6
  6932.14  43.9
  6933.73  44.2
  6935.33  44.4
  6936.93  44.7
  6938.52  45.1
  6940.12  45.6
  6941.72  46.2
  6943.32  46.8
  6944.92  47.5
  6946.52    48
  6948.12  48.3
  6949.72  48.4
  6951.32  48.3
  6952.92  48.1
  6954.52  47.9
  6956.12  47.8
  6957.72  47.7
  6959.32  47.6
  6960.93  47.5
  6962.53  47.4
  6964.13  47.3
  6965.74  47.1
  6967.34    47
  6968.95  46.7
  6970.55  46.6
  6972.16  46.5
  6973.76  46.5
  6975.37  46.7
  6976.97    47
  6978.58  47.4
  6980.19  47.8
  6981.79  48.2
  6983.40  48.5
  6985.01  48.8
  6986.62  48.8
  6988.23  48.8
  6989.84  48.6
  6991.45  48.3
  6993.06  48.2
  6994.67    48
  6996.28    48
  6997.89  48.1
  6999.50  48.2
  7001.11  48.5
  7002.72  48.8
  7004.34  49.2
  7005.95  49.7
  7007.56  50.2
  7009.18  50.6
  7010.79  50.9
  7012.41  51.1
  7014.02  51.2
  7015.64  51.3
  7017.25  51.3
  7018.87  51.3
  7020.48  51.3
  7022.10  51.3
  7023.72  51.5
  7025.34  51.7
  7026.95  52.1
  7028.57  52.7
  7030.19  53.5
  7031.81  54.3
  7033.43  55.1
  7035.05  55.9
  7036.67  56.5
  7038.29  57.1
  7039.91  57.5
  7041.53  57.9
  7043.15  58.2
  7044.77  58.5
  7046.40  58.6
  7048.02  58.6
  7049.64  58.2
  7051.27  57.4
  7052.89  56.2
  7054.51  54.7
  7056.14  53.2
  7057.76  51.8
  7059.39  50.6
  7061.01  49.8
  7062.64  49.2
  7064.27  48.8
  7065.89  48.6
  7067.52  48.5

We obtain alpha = 0.06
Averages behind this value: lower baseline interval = 35.7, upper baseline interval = 34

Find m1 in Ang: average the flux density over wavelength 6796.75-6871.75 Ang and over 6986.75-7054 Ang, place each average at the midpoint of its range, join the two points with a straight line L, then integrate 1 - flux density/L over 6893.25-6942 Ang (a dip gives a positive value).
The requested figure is 2.9 Ang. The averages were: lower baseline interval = 34.1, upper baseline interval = 52.5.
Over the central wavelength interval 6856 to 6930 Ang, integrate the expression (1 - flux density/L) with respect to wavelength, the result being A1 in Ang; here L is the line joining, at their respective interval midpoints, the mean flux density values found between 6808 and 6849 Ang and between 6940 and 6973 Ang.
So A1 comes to 8.3 Ang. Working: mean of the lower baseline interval 34.5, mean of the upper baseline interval 47.4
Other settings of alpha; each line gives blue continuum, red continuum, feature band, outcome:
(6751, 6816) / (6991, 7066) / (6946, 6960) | -0.02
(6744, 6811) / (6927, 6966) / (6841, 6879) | 0.19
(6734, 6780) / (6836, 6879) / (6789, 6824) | 0.05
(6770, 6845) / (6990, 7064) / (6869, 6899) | 0.17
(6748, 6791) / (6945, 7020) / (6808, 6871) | 0.17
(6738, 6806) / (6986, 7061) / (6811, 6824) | 0.14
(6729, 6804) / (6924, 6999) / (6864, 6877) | 0.20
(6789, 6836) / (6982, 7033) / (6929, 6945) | -0.02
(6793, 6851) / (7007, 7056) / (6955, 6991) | 0.02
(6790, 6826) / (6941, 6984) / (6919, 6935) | 0.06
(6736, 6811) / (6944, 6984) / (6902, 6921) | 0.17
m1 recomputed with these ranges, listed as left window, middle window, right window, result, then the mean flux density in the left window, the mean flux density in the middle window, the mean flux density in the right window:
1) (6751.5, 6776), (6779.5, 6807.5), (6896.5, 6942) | 2.1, 36.1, 34.1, 40.1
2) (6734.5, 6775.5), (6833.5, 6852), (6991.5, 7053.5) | 3.2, 36.4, 34.5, 52.8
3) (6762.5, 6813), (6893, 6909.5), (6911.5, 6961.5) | 2.2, 35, 36.4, 44.2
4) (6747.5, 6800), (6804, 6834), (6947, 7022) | 3.2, 35.4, 34.2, 48.5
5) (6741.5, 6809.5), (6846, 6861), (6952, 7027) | 2.5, 35.3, 33.4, 48.8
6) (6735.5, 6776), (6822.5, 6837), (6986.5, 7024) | 2.0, 36.4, 34.9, 49.7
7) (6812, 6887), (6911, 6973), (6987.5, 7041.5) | -1.0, 34.3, 44.6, 51.3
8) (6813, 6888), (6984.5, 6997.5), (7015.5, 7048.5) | 0.4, 34.3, 48.4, 54.6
